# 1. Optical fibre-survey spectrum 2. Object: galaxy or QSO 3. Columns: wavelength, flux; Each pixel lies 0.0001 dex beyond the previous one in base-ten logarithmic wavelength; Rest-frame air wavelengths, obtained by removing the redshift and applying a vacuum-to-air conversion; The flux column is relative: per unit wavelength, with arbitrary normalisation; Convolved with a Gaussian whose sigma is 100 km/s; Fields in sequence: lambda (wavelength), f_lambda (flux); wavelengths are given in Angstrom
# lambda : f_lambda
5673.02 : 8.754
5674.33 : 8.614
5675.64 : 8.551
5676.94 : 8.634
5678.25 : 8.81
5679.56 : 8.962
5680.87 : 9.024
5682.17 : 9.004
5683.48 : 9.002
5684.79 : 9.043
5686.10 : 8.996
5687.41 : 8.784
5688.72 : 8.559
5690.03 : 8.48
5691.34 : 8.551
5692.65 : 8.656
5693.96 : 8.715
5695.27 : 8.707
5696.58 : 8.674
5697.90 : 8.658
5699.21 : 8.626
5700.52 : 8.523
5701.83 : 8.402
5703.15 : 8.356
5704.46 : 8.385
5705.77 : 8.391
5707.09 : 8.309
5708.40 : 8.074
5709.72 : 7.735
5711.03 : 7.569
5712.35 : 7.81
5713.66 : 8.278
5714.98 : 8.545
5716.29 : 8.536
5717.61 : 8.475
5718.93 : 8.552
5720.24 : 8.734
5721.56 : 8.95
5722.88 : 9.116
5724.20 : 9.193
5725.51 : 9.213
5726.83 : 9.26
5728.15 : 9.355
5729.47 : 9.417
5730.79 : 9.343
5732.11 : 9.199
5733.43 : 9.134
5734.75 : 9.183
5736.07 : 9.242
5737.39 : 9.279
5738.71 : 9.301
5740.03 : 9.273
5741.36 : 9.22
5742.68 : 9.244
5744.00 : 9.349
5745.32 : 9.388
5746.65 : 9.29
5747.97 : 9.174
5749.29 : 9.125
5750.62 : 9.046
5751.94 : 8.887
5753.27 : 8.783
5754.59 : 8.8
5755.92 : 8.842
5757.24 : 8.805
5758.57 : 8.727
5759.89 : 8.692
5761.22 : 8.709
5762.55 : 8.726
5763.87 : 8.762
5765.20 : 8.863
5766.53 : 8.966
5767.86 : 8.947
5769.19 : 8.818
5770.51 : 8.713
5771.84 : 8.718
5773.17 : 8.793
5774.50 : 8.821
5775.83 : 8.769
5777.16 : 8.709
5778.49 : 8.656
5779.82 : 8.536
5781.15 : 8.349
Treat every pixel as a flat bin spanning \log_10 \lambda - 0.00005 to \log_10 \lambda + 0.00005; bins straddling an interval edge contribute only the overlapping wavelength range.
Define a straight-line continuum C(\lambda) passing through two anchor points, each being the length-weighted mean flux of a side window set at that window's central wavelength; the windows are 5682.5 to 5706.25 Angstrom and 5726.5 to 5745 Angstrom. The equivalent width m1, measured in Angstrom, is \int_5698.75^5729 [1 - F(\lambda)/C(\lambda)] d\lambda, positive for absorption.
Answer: 1.4 Angstrom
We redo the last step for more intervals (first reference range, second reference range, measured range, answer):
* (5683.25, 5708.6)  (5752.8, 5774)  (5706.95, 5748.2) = -1.0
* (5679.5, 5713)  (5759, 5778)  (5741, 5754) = -0.7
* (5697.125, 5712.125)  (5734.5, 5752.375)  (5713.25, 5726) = -0.2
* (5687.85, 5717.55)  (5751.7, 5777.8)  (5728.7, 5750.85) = -1.6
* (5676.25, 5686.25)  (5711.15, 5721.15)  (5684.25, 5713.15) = 0.7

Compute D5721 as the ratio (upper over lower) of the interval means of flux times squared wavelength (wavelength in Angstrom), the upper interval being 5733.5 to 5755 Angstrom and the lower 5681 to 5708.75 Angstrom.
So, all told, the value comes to 1.08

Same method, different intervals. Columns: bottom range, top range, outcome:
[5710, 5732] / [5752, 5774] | 1.02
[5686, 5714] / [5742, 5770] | 1.09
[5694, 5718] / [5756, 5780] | 1.07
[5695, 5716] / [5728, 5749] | 1.13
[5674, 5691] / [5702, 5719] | 0.94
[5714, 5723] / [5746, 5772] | 1.04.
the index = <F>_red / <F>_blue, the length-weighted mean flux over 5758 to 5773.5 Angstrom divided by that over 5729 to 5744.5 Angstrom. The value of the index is 0.95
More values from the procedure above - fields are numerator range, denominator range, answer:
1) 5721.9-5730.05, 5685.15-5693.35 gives 1.06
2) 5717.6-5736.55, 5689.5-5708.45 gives 1.07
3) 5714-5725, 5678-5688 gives 0.98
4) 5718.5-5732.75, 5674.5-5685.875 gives 1.03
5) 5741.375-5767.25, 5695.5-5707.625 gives 1.06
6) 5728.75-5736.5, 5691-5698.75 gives 1.07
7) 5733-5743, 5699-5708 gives 1.10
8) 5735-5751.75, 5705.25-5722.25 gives 1.11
